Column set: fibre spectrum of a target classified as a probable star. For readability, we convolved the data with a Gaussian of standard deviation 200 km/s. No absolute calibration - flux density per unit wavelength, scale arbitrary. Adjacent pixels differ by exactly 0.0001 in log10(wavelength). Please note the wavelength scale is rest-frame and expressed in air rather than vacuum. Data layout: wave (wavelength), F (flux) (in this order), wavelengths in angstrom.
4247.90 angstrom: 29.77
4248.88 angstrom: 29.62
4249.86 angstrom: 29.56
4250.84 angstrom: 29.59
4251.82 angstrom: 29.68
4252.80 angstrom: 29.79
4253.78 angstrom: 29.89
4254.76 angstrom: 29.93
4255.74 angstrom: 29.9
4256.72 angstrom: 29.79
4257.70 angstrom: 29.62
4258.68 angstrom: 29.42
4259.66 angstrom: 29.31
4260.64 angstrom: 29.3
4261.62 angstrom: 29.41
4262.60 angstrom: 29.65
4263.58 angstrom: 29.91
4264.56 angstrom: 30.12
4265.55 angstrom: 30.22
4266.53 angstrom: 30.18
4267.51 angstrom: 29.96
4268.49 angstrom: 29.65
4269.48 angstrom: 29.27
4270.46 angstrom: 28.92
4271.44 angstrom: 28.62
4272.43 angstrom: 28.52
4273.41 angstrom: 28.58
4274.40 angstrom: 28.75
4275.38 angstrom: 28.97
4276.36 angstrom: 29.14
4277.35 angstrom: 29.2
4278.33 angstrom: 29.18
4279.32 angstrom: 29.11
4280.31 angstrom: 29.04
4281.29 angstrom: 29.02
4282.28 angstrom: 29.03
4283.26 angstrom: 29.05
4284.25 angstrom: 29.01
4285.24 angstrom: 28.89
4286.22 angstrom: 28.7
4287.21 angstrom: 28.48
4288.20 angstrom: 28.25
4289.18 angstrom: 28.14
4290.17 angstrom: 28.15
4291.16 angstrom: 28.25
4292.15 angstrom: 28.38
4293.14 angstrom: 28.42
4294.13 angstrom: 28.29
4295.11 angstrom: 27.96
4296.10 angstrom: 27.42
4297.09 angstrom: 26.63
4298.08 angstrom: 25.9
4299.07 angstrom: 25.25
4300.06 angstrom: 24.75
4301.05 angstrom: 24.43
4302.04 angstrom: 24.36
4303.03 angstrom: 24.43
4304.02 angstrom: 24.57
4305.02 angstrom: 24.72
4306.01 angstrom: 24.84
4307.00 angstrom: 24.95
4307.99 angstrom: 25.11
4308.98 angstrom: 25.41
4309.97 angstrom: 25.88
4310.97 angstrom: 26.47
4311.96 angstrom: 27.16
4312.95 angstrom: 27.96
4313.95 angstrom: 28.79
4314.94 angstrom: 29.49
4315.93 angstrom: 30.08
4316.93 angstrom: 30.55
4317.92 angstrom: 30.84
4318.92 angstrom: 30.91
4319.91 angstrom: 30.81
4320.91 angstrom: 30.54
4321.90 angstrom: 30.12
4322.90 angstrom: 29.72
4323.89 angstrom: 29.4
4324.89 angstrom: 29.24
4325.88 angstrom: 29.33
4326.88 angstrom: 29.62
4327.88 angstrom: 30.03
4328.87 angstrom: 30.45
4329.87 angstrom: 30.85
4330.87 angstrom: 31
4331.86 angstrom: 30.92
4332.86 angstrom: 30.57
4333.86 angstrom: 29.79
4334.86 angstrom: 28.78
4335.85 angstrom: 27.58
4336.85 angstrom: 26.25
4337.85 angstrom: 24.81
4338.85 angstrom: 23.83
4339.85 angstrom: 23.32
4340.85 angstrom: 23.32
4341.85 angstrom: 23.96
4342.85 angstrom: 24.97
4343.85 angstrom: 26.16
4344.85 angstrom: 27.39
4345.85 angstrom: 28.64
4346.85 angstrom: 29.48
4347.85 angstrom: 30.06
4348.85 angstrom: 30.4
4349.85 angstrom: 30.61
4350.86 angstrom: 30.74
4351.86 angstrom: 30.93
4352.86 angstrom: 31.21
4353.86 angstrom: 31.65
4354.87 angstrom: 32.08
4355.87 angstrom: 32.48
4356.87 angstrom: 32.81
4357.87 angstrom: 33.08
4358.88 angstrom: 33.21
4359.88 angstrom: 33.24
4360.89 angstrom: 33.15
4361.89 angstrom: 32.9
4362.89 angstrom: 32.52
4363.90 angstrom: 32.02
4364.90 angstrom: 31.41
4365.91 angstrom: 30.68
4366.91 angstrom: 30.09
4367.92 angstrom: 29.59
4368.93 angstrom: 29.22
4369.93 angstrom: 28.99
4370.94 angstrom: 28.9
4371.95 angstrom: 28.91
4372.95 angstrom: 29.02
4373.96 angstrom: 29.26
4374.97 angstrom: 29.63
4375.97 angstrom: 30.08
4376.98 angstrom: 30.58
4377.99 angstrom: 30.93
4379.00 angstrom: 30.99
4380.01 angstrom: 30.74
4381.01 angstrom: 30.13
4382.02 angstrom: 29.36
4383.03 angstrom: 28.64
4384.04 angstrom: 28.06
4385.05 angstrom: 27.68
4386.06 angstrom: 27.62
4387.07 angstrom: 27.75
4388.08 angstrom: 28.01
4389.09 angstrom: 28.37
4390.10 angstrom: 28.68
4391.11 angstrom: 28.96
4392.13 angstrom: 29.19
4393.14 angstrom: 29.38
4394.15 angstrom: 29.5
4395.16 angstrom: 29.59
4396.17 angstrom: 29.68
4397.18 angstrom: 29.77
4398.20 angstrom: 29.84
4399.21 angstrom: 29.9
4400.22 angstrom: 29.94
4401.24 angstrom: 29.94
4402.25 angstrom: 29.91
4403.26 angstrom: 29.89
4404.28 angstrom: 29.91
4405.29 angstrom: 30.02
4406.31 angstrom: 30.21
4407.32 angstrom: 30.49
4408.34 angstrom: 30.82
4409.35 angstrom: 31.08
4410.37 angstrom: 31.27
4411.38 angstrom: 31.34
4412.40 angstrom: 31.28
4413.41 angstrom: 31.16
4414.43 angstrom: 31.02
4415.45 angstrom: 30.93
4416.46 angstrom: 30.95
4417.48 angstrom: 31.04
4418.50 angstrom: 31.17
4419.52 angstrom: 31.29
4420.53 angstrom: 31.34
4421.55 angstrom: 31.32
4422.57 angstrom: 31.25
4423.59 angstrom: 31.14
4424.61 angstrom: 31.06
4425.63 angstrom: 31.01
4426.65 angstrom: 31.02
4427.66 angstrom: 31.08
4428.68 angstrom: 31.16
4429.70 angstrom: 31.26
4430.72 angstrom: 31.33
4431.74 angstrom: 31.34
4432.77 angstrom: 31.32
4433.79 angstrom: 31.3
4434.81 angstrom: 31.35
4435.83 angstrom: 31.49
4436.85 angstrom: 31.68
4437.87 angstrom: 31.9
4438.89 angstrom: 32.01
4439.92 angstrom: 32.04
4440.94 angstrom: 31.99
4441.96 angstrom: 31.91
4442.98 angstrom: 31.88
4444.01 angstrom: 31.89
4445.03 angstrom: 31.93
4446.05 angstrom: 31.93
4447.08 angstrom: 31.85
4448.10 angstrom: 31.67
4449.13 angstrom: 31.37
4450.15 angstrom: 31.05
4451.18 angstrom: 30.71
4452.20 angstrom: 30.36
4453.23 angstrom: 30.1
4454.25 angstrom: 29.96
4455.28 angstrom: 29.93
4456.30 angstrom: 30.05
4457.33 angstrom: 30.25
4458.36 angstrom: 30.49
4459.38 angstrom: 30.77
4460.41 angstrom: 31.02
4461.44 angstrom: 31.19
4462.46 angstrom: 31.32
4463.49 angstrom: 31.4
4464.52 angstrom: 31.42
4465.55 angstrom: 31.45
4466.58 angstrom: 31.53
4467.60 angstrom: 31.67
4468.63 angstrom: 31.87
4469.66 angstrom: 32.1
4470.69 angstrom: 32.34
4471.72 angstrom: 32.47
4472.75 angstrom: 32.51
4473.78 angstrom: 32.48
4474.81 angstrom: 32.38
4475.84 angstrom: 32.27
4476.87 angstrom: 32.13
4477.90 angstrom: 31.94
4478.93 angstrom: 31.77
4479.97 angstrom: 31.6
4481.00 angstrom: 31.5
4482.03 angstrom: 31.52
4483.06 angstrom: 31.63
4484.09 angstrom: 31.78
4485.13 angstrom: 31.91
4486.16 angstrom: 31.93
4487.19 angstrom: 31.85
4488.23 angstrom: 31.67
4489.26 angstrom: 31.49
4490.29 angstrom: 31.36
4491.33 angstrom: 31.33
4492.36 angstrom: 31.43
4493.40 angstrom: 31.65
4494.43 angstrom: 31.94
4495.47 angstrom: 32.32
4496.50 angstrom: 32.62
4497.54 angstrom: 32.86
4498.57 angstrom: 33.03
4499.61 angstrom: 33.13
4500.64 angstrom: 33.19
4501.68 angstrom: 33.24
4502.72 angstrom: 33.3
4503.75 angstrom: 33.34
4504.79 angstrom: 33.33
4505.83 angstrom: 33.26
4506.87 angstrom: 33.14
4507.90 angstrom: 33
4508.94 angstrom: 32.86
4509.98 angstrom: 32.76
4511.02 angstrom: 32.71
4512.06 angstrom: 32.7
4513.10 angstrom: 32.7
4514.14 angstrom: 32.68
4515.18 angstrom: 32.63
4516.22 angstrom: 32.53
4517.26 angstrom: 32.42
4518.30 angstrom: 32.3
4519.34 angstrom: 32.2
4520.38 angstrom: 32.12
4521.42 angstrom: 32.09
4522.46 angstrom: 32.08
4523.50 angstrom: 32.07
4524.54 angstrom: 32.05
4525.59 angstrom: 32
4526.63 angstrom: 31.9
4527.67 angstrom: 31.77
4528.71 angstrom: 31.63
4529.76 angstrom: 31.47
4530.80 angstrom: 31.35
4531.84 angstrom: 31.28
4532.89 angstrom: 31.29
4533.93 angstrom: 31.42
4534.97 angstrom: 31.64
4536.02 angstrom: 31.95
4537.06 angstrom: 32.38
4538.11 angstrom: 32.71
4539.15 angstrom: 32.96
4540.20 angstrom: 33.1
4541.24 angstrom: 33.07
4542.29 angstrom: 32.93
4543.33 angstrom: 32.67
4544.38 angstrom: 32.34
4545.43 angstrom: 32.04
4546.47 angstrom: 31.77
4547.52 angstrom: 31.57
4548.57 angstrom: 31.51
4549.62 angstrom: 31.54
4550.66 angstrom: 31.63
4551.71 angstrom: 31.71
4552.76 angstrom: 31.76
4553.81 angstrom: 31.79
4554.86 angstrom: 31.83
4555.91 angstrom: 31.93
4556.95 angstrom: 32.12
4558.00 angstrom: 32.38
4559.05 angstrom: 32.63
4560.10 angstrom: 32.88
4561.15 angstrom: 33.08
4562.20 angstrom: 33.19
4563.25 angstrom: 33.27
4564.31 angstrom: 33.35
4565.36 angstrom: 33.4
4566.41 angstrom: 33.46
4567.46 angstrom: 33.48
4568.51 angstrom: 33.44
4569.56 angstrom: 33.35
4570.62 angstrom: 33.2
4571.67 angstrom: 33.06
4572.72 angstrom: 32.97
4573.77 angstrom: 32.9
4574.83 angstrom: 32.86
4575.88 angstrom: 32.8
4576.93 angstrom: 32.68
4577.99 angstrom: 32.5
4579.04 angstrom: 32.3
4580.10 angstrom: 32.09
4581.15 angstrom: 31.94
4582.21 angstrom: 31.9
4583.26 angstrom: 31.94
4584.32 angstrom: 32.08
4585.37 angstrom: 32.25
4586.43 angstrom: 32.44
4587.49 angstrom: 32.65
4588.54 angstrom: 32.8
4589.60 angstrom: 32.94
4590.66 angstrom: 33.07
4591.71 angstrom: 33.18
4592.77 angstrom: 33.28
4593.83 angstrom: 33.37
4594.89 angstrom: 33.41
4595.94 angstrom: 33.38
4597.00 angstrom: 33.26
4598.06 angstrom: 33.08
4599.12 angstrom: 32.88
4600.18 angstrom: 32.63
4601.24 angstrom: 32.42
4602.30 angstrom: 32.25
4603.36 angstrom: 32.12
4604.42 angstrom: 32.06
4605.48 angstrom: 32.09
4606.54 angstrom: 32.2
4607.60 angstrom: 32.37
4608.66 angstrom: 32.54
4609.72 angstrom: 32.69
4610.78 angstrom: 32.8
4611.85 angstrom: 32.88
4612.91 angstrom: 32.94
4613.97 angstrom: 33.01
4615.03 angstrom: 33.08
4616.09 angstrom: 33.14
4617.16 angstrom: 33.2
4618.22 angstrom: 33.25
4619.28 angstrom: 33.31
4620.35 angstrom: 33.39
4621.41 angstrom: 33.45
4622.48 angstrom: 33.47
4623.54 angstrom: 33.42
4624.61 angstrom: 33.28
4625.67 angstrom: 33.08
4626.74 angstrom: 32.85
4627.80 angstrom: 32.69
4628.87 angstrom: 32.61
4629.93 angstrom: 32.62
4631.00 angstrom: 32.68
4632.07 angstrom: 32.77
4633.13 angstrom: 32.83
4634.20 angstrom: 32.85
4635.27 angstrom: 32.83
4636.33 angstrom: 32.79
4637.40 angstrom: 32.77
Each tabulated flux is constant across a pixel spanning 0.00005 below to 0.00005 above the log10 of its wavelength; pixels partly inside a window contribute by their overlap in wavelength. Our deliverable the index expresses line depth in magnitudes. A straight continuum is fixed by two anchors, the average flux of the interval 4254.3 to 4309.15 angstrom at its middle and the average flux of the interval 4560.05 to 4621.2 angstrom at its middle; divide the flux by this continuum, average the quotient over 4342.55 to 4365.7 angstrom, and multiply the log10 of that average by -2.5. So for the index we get -0.06 mag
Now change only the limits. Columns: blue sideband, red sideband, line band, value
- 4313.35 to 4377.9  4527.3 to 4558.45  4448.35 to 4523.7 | -0.02 mag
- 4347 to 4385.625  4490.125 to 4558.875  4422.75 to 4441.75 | 0.00 mag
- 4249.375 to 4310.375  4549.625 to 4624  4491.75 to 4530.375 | -0.03 mag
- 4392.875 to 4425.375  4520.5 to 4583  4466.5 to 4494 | -0.01 mag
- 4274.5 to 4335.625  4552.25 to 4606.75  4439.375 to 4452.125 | -0.04 mag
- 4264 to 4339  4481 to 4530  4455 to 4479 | 0.00 mag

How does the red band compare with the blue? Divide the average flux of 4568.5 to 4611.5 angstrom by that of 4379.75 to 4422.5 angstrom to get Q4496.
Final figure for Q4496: 1.1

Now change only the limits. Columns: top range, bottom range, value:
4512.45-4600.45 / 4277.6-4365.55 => 1.13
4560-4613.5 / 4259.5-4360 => 1.15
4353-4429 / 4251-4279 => 1.03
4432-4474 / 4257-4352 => 1.11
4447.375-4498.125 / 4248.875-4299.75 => 1.09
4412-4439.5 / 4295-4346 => 1.14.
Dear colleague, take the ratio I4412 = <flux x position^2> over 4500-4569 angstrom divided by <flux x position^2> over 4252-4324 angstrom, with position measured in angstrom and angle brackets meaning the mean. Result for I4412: 1.28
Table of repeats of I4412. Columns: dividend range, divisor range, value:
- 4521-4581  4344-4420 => 1.15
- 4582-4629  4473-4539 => 1.06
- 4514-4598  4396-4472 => 1.10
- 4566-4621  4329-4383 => 1.23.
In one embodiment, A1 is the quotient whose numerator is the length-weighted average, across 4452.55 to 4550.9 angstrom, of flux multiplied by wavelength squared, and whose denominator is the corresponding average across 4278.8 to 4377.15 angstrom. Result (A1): 1.2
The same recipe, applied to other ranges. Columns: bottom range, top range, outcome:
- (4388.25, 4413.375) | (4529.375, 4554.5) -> 1.14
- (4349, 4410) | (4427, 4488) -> 1.08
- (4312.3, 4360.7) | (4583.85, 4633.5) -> 1.26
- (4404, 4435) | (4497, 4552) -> 1.09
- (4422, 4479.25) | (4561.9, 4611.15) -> 1.11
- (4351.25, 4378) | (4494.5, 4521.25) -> 1.13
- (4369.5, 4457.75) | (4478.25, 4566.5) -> 1.11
